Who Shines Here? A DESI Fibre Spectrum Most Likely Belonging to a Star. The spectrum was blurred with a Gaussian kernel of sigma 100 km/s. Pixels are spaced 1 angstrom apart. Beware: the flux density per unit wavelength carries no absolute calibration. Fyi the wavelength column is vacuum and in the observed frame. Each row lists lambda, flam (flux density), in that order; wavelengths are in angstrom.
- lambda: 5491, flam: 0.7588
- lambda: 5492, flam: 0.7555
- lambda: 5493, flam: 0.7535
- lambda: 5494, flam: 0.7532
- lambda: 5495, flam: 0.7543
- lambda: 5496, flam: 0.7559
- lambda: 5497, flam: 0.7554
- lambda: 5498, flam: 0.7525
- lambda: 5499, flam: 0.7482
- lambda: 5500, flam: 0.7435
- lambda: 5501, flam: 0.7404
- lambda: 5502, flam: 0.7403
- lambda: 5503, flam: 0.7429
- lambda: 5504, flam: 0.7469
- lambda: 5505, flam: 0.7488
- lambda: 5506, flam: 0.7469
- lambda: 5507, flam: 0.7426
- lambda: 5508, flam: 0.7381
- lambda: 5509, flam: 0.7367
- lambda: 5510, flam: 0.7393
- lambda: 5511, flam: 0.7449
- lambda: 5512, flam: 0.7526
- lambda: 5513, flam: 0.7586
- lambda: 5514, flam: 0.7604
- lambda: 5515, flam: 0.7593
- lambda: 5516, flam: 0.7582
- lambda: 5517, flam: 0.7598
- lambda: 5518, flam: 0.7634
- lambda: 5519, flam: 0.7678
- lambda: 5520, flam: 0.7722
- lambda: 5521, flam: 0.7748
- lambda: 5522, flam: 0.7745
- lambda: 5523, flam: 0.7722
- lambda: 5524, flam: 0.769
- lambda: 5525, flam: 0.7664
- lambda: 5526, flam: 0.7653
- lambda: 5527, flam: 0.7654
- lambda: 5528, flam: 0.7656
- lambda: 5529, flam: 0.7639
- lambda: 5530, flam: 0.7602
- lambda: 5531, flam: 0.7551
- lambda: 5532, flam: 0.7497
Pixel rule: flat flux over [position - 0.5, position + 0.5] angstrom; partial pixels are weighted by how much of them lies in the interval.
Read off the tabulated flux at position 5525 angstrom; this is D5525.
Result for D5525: 0.7664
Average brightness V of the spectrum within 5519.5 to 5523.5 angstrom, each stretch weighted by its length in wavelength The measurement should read 0.773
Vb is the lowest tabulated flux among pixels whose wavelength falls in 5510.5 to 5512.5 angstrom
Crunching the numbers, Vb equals 0.7449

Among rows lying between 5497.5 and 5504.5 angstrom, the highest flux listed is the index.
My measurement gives 0.7525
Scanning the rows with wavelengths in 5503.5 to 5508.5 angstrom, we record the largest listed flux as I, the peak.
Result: 0.7488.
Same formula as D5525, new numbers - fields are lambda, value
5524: 0.769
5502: 0.7403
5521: 0.7748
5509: 0.7367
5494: 0.7532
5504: 0.7469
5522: 0.7745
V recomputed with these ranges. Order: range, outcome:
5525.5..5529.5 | 0.765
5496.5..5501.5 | 0.748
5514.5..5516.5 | 0.759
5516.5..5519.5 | 0.764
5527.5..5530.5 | 0.763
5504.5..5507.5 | 0.746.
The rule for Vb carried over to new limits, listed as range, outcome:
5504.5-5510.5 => 0.7367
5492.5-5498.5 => 0.7525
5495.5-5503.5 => 0.7403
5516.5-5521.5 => 0.7598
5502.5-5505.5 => 0.7429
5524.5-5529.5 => 0.7639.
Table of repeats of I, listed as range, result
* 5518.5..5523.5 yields 0.7748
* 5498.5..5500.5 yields 0.7482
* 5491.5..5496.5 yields 0.7559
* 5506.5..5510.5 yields 0.7426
